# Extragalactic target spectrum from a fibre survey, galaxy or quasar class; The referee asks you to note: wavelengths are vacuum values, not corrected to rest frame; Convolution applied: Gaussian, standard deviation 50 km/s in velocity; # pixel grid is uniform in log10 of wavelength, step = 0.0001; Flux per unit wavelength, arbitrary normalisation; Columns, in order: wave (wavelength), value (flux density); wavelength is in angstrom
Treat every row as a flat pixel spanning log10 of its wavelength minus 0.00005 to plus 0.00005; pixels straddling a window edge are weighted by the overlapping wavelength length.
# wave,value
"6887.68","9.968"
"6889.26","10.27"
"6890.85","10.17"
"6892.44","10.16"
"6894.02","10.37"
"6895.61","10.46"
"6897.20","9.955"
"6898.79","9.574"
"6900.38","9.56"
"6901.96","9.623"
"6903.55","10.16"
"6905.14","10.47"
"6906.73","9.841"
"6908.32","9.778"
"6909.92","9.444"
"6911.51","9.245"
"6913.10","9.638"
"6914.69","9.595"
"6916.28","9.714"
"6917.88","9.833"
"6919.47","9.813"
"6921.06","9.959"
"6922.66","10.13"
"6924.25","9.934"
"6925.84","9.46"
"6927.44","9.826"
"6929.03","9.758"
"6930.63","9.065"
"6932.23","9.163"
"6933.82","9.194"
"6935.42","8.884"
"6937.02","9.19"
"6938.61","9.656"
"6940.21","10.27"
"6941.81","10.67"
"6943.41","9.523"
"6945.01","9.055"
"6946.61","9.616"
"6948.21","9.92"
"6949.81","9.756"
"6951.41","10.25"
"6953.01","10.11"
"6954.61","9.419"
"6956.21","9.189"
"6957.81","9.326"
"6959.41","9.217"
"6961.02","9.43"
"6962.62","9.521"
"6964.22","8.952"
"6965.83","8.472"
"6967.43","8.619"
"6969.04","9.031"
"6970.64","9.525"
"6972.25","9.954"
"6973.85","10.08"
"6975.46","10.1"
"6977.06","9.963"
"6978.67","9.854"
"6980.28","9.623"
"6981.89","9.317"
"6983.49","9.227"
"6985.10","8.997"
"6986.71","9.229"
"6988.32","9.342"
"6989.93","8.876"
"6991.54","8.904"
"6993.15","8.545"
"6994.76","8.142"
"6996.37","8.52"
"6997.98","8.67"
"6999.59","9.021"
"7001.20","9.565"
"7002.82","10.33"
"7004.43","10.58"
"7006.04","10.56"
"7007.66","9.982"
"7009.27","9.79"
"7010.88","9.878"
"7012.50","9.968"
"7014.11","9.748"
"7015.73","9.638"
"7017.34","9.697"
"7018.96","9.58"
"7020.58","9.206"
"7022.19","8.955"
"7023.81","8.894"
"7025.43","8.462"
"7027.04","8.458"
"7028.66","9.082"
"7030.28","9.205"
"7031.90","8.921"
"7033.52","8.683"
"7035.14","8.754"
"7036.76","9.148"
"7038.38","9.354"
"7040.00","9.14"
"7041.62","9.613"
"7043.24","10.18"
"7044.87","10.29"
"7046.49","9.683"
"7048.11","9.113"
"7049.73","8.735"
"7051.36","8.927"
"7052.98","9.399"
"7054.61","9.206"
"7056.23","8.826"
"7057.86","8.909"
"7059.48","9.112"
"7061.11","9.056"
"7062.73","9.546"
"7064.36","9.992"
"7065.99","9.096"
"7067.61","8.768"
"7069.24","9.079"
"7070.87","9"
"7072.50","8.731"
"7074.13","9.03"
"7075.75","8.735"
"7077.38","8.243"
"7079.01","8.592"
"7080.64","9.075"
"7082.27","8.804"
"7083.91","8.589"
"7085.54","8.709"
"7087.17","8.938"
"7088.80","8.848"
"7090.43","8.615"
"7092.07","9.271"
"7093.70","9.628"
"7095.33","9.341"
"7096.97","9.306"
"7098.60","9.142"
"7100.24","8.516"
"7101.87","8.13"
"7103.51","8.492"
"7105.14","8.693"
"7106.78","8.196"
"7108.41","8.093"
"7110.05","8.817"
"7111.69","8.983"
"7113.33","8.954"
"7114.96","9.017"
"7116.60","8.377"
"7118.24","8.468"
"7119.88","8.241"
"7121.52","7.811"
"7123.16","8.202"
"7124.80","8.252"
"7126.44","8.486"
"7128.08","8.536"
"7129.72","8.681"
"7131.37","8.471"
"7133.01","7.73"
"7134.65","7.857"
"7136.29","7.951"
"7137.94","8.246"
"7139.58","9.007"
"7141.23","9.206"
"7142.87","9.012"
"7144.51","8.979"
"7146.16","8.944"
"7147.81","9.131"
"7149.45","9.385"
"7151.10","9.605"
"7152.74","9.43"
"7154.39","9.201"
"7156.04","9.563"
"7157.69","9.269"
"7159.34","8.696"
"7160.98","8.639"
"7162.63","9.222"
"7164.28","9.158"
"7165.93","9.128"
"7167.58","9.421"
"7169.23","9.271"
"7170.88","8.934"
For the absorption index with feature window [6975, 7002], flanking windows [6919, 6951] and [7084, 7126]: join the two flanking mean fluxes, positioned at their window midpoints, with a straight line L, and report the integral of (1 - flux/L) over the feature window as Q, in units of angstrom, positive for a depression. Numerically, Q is 0.5 angstrom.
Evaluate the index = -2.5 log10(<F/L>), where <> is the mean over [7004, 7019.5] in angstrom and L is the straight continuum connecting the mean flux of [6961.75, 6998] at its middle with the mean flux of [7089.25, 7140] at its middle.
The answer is -0.10 mag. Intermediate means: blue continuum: 9.21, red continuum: 8.56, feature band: 9.93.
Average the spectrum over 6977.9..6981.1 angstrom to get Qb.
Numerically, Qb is 9.72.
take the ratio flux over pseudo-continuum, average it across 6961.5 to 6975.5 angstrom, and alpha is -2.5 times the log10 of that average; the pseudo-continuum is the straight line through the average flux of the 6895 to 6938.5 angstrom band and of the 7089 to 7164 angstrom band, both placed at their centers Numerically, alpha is 0.014 mag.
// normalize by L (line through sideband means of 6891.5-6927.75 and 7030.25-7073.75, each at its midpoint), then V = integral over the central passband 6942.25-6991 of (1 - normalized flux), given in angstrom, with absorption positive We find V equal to 0.7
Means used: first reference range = 9.85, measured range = 9.46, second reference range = 9.2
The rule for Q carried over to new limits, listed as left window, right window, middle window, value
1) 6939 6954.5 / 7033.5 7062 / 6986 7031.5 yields 0.8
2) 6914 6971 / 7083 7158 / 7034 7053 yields -0.6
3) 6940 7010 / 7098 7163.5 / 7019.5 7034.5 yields 0.5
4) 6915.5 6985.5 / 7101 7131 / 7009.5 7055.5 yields -1.4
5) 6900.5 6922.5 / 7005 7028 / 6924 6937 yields 0.5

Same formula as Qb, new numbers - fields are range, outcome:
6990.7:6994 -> 8.72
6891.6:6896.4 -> 10.3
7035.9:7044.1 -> 9.48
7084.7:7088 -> 8.84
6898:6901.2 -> 9.59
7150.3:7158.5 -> 9.41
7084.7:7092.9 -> 8.88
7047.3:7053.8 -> 9.04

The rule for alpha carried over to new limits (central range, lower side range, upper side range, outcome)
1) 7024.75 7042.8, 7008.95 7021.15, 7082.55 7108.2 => 0.055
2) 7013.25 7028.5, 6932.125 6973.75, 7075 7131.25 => -0.009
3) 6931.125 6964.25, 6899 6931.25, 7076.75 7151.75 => 0.002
